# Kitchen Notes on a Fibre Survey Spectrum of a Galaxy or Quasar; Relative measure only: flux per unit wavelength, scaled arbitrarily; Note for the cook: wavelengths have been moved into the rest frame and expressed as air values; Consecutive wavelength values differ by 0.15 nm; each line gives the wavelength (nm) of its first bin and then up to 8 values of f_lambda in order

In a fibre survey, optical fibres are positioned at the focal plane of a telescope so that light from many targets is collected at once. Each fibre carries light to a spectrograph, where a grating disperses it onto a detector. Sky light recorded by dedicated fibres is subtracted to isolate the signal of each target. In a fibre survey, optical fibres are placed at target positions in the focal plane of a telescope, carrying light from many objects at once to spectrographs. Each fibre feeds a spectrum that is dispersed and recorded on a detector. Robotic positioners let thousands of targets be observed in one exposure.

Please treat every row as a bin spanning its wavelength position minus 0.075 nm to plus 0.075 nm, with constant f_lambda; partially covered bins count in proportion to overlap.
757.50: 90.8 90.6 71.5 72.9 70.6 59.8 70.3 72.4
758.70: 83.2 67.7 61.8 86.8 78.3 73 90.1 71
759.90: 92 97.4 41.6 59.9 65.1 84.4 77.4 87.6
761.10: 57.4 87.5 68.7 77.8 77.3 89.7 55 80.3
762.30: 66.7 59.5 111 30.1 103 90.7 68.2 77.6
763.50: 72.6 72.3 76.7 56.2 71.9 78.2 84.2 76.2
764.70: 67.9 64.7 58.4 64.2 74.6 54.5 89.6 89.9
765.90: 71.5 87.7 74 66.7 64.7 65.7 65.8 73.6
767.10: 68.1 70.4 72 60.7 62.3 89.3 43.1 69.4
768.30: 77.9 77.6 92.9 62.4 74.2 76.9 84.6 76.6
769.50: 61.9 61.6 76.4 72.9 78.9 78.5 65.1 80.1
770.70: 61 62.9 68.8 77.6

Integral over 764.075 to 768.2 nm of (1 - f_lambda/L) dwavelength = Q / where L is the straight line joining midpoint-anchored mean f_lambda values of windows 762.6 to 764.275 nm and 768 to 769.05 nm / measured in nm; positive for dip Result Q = 0.17 nm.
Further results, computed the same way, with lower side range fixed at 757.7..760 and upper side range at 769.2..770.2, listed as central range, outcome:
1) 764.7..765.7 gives 0.07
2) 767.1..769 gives 0.05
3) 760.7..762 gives -0.04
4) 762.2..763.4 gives -0.03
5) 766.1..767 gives 0.06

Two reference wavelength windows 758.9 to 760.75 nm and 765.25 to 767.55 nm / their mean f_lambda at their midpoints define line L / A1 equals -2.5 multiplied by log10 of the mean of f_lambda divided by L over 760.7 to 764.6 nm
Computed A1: -0.02 mag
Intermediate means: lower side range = 75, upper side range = 72.2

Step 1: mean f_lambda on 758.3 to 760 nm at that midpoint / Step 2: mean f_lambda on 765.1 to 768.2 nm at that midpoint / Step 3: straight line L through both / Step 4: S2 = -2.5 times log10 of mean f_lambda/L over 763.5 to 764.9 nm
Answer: 0.01 mag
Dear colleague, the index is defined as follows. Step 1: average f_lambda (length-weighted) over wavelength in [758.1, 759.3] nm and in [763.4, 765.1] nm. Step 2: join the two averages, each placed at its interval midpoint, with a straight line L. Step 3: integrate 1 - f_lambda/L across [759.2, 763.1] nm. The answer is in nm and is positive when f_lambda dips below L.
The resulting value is -0.24 nm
